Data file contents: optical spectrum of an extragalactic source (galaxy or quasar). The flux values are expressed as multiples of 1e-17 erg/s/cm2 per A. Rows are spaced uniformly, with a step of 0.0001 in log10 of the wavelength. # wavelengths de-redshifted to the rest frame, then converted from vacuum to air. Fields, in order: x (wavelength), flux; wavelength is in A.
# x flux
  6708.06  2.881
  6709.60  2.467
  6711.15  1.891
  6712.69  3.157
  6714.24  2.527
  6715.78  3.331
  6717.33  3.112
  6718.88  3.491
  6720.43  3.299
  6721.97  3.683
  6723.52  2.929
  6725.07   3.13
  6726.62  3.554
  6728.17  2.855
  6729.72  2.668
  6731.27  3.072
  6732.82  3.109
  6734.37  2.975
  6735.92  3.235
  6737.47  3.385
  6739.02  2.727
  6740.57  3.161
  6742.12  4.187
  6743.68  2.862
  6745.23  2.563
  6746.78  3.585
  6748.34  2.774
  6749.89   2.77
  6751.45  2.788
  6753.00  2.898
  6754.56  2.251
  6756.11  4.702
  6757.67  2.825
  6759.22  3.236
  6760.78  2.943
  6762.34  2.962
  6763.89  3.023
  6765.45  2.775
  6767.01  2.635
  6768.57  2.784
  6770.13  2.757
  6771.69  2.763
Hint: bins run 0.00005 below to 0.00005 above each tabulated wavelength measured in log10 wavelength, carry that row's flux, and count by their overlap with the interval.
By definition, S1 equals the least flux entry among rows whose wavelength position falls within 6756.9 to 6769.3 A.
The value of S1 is 2.635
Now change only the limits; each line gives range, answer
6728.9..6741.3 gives 2.668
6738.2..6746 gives 2.563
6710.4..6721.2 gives 1.891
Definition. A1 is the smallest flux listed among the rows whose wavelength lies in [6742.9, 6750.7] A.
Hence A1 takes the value 2.563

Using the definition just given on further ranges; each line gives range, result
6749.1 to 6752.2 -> 2.77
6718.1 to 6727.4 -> 2.929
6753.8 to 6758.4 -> 2.251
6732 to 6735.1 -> 2.975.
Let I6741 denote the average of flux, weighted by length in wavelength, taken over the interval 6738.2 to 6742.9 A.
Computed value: 3.36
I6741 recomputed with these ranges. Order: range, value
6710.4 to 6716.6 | 2.73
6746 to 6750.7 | 3.04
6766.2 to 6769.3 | 2.71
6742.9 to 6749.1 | 2.94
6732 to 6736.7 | 3.11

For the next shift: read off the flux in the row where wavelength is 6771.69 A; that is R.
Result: 2.763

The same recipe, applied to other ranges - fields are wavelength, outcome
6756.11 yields 4.702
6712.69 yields 3.157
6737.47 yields 3.385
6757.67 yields 2.825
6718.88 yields 3.491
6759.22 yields 3.236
